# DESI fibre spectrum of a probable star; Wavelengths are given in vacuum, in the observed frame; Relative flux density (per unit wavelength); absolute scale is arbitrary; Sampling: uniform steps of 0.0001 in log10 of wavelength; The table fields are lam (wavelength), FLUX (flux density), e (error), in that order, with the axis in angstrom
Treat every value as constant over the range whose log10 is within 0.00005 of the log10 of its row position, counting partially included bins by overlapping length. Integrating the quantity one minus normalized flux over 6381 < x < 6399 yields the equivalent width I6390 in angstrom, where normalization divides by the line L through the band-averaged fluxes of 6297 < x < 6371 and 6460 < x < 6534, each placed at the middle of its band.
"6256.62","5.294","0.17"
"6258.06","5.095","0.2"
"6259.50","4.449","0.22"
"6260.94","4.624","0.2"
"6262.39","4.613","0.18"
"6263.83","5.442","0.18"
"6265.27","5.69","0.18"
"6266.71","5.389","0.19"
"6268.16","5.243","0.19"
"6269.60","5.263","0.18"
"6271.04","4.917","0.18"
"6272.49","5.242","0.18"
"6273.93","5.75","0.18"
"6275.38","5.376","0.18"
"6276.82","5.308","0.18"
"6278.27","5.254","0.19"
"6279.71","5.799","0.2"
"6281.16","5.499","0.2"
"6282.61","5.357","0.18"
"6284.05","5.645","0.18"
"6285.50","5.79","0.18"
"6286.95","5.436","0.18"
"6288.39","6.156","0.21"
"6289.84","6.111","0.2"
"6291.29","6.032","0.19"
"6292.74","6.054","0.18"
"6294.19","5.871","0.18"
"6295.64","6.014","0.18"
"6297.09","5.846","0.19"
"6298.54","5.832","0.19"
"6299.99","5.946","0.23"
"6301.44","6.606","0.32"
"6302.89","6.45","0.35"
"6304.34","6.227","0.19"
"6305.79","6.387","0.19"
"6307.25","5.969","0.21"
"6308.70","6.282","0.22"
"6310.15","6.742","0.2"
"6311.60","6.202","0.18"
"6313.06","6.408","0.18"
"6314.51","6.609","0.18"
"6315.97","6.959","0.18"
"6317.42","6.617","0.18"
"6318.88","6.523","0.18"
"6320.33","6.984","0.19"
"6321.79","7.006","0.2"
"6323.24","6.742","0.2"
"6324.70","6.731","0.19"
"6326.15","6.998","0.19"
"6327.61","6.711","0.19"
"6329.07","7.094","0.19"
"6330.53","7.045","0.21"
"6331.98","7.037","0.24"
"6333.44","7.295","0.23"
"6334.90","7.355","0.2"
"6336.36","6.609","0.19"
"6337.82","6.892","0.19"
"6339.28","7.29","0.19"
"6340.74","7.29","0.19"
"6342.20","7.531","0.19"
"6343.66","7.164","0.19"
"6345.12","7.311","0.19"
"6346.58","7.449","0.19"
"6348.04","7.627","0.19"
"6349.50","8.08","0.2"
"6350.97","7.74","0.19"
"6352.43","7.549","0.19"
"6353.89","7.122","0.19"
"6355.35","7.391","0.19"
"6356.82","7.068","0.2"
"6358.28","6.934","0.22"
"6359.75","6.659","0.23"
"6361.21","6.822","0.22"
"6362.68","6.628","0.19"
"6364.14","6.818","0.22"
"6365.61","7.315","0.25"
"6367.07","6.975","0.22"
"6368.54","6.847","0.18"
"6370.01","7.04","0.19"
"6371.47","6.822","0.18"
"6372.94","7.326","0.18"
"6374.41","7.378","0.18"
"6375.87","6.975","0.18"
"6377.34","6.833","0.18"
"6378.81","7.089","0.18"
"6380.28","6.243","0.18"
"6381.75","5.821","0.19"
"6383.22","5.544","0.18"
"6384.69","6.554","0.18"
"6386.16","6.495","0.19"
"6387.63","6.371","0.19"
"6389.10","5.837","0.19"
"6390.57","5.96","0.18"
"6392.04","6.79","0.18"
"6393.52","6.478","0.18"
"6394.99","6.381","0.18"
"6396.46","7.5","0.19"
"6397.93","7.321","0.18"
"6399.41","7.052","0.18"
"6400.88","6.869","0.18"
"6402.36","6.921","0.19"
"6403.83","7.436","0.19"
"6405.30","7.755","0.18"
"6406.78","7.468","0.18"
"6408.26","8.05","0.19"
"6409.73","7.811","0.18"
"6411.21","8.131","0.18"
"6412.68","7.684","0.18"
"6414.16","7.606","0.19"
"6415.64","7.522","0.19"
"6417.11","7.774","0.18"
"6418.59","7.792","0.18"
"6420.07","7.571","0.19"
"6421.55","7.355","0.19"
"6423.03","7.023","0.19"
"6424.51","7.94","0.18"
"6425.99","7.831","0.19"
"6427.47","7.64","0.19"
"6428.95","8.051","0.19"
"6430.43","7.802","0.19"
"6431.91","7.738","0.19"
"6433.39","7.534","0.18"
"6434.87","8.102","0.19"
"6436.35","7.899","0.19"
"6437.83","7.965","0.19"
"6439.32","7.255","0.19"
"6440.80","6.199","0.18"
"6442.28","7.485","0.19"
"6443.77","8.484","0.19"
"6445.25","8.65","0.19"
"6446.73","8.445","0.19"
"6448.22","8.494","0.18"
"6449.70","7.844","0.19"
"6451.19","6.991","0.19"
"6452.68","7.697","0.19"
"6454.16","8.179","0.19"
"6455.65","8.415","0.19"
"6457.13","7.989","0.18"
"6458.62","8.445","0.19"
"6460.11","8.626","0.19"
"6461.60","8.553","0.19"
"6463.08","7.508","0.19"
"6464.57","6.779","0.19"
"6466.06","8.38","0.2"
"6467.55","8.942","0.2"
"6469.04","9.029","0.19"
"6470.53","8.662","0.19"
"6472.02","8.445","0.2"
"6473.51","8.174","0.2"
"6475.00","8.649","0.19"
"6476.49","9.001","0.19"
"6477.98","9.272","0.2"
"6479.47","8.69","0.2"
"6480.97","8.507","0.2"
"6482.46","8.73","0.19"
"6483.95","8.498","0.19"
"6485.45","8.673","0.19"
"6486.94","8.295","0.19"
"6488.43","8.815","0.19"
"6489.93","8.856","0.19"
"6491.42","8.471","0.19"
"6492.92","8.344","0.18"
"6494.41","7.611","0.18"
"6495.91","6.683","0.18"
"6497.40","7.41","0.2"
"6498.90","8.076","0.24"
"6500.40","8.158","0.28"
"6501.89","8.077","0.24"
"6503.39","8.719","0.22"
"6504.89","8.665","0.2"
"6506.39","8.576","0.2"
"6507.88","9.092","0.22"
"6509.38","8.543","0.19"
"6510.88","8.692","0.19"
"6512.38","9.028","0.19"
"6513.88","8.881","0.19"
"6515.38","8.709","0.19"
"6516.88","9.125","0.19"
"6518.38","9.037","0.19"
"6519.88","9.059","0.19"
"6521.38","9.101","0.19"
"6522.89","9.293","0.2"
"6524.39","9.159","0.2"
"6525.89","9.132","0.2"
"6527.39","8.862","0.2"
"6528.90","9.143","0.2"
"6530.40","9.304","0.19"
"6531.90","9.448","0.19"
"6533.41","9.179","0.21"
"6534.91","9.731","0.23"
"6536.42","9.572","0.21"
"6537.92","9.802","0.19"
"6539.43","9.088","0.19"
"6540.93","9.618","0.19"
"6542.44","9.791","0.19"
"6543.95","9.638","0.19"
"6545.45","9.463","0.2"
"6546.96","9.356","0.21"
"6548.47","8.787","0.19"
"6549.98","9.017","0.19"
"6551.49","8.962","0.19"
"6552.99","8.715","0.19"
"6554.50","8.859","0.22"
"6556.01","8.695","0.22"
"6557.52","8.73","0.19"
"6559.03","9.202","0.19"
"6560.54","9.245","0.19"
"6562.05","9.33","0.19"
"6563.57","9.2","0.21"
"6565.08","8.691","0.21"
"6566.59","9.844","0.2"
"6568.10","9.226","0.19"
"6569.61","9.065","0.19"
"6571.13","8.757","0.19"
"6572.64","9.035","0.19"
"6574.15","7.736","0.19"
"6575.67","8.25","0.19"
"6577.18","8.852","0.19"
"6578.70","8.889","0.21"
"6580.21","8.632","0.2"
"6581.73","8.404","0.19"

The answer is 2.5 angstrom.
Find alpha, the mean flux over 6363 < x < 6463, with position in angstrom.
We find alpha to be 7.39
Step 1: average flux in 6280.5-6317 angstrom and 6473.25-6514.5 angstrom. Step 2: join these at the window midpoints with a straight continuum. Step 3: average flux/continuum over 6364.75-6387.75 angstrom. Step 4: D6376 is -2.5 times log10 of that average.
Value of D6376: 0.048 mag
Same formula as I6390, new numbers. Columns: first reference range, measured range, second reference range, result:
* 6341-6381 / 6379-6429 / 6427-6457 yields 2.68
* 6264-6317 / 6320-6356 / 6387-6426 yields -4.23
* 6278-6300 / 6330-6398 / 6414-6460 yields -1.48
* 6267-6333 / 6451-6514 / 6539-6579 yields -1.51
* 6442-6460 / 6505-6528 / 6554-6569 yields -0.63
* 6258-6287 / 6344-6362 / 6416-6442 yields -2.29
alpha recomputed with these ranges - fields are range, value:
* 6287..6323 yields 6.32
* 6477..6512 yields 8.42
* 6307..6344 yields 6.86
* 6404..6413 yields 7.8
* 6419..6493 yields 8.14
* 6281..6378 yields 6.73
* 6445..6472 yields 8.2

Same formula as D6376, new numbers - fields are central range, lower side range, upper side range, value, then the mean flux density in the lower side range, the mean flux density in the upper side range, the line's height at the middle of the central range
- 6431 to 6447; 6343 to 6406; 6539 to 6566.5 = -0.006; 6.94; 9.15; 7.74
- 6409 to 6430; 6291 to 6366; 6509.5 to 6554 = 0.025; 6.81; 9.19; 7.87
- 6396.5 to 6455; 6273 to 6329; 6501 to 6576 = 0.001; 6.17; 9.05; 7.68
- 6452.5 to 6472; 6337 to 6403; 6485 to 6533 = -0.025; 6.93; 8.66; 8.08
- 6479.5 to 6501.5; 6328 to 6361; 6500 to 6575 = 0.047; 7.24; 9.05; 8.61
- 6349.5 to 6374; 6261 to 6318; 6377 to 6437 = -0.066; 5.84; 7.21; 6.68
